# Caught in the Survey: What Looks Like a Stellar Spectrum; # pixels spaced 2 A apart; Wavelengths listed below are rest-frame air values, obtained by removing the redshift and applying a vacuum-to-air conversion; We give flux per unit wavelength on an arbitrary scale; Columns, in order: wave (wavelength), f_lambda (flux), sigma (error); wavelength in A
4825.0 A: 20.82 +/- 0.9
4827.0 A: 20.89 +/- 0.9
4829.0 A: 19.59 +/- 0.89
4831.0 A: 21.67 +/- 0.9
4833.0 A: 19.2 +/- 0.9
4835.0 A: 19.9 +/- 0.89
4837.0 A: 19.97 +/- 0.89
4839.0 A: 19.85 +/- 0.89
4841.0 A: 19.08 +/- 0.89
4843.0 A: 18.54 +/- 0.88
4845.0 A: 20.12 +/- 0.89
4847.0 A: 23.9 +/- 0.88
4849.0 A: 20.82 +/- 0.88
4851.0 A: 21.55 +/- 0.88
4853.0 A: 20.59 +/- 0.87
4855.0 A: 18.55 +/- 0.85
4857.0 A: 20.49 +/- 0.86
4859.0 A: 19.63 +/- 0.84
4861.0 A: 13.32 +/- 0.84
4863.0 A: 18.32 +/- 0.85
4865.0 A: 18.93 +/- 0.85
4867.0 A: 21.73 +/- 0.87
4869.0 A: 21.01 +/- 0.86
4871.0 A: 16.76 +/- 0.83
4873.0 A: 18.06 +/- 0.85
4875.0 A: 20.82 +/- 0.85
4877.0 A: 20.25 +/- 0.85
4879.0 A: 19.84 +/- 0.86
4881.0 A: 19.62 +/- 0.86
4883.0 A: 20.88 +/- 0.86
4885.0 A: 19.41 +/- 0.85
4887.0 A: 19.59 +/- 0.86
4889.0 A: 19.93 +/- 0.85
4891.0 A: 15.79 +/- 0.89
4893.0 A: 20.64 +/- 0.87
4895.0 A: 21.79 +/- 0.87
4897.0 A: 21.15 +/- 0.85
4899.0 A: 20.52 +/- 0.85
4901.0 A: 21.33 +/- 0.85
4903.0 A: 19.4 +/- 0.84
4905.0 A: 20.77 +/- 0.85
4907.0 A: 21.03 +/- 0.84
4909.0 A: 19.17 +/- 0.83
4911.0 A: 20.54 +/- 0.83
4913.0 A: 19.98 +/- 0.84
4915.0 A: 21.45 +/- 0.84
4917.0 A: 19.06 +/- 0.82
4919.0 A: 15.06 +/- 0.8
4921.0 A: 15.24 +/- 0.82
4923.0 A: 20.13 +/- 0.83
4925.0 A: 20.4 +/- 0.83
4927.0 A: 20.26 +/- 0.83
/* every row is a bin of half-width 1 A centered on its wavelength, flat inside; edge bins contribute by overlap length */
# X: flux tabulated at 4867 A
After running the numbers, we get 21.73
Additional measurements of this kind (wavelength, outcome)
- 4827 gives 20.89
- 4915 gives 21.45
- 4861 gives 13.32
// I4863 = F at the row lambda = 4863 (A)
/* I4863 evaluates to 18.32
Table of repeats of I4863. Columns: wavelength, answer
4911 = 20.54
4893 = 20.64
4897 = 21.15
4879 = 19.84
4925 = 20.4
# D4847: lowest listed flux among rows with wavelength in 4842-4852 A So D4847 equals 18.54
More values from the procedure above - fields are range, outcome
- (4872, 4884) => 18.06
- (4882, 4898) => 15.79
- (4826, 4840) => 19.2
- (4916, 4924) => 15.06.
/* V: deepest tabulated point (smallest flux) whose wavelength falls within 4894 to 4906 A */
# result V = 19.4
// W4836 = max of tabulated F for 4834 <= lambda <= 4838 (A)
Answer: 19.97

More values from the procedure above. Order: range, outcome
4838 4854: 23.9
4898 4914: 21.33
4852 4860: 20.59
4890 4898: 21.79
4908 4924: 21.45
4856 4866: 20.49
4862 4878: 21.73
